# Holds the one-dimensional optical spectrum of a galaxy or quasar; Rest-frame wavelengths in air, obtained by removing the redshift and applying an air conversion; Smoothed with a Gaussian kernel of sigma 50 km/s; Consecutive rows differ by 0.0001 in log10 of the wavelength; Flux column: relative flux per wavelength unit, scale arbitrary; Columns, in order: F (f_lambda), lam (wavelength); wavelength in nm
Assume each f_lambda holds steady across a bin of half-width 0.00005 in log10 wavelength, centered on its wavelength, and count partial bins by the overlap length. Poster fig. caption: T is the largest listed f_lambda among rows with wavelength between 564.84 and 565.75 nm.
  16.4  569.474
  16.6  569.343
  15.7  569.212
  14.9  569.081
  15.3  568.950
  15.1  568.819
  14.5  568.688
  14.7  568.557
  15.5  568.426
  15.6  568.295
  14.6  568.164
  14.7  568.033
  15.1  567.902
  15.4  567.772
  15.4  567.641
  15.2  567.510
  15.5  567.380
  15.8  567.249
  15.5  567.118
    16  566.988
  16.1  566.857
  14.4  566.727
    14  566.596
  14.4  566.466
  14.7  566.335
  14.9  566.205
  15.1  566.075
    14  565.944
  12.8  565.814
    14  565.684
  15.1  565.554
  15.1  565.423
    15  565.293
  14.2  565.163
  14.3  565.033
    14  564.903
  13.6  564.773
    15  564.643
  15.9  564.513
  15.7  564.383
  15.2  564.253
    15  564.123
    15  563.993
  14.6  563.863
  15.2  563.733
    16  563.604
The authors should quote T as 15.1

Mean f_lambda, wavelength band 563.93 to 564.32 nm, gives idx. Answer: 15.1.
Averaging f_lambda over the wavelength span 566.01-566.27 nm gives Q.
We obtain 15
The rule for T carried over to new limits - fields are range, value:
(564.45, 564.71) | 15.9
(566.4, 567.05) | 16.1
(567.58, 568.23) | 15.4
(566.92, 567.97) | 16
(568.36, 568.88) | 15.5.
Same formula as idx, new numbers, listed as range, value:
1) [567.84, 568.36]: 15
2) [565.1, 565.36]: 14.6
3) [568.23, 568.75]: 15.1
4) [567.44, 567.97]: 15.3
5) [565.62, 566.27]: 14.2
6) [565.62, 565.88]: 13.4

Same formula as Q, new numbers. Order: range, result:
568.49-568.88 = 14.8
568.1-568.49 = 15.2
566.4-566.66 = 14.2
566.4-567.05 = 15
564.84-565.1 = 14.2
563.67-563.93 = 14.9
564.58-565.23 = 14.2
